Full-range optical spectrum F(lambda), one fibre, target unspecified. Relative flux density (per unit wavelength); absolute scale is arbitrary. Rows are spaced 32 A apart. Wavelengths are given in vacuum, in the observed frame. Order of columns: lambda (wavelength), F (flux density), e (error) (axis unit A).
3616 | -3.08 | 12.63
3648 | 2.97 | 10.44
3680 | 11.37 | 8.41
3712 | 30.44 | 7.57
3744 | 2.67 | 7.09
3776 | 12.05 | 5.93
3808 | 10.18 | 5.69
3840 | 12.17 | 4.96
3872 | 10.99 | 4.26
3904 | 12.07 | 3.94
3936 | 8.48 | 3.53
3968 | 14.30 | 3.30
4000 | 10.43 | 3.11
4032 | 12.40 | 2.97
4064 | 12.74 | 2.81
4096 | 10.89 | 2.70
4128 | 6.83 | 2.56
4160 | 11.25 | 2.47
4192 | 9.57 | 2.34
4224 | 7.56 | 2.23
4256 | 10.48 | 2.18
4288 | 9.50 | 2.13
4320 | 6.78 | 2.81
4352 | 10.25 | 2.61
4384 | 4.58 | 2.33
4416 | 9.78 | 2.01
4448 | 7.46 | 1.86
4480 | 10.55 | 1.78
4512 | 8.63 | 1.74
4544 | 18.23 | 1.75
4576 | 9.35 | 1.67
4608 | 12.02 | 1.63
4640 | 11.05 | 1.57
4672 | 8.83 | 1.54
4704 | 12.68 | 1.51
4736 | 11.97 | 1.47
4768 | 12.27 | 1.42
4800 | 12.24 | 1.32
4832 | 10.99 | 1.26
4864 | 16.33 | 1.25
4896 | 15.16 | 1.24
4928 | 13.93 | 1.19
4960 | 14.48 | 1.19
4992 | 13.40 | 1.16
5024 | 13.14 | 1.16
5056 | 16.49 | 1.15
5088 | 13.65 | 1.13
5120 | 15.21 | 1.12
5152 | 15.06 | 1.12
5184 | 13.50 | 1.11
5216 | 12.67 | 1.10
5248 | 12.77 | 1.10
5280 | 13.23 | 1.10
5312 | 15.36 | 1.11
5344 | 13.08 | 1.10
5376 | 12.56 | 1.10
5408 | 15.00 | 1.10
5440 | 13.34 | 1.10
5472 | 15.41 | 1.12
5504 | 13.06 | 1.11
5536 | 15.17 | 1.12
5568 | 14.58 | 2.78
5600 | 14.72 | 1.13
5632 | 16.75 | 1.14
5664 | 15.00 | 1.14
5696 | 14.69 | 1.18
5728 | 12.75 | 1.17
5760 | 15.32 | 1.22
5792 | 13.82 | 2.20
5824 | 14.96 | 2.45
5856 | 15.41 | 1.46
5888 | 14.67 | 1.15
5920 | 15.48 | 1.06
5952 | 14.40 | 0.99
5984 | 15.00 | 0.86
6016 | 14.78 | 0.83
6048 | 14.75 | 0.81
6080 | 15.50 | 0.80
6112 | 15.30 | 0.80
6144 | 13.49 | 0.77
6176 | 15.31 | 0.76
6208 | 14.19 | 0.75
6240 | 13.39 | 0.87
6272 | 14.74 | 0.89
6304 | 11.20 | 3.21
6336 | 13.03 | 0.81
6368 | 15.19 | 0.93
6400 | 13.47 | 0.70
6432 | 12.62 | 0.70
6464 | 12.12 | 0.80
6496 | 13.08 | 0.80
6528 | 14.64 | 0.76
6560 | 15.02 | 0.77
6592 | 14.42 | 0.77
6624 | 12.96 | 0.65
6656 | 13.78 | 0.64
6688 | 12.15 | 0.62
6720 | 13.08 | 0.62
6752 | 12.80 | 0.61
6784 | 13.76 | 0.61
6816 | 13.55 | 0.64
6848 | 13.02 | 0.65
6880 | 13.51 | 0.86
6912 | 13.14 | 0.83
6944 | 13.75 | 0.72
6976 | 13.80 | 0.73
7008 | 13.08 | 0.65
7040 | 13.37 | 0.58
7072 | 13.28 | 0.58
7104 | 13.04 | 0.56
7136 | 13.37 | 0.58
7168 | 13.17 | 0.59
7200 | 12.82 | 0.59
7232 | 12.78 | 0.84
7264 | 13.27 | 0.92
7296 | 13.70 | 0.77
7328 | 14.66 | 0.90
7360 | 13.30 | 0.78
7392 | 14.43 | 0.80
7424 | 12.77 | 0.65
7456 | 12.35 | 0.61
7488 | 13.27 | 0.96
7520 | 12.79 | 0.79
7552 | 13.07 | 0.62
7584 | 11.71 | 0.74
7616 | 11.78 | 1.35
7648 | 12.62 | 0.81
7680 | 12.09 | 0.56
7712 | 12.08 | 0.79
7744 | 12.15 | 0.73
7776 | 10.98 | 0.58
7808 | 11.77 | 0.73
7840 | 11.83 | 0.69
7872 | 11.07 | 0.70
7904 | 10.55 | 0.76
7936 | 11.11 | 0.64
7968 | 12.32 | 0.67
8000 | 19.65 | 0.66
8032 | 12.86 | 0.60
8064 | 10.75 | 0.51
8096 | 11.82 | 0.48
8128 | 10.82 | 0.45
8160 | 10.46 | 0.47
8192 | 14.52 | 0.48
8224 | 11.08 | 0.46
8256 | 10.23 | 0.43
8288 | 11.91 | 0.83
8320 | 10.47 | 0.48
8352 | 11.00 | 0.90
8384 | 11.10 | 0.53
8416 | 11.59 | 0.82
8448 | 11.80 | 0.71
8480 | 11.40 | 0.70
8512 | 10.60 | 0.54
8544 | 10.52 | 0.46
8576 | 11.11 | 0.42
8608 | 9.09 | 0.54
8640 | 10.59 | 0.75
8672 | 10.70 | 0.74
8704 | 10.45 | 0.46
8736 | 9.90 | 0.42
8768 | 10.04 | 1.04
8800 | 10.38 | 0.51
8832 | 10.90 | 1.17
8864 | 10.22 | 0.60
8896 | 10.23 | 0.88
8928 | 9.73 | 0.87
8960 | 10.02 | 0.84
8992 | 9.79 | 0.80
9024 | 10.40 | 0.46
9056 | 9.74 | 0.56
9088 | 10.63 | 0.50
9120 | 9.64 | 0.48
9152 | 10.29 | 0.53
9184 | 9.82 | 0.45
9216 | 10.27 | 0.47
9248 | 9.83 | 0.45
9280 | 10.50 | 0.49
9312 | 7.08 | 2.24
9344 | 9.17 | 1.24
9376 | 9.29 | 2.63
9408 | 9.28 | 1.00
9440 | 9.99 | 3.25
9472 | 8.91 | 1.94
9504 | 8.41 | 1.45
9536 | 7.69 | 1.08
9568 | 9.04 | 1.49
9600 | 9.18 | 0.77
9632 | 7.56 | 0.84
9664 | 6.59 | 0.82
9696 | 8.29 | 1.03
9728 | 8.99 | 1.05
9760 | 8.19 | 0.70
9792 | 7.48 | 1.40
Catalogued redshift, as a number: 0.217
